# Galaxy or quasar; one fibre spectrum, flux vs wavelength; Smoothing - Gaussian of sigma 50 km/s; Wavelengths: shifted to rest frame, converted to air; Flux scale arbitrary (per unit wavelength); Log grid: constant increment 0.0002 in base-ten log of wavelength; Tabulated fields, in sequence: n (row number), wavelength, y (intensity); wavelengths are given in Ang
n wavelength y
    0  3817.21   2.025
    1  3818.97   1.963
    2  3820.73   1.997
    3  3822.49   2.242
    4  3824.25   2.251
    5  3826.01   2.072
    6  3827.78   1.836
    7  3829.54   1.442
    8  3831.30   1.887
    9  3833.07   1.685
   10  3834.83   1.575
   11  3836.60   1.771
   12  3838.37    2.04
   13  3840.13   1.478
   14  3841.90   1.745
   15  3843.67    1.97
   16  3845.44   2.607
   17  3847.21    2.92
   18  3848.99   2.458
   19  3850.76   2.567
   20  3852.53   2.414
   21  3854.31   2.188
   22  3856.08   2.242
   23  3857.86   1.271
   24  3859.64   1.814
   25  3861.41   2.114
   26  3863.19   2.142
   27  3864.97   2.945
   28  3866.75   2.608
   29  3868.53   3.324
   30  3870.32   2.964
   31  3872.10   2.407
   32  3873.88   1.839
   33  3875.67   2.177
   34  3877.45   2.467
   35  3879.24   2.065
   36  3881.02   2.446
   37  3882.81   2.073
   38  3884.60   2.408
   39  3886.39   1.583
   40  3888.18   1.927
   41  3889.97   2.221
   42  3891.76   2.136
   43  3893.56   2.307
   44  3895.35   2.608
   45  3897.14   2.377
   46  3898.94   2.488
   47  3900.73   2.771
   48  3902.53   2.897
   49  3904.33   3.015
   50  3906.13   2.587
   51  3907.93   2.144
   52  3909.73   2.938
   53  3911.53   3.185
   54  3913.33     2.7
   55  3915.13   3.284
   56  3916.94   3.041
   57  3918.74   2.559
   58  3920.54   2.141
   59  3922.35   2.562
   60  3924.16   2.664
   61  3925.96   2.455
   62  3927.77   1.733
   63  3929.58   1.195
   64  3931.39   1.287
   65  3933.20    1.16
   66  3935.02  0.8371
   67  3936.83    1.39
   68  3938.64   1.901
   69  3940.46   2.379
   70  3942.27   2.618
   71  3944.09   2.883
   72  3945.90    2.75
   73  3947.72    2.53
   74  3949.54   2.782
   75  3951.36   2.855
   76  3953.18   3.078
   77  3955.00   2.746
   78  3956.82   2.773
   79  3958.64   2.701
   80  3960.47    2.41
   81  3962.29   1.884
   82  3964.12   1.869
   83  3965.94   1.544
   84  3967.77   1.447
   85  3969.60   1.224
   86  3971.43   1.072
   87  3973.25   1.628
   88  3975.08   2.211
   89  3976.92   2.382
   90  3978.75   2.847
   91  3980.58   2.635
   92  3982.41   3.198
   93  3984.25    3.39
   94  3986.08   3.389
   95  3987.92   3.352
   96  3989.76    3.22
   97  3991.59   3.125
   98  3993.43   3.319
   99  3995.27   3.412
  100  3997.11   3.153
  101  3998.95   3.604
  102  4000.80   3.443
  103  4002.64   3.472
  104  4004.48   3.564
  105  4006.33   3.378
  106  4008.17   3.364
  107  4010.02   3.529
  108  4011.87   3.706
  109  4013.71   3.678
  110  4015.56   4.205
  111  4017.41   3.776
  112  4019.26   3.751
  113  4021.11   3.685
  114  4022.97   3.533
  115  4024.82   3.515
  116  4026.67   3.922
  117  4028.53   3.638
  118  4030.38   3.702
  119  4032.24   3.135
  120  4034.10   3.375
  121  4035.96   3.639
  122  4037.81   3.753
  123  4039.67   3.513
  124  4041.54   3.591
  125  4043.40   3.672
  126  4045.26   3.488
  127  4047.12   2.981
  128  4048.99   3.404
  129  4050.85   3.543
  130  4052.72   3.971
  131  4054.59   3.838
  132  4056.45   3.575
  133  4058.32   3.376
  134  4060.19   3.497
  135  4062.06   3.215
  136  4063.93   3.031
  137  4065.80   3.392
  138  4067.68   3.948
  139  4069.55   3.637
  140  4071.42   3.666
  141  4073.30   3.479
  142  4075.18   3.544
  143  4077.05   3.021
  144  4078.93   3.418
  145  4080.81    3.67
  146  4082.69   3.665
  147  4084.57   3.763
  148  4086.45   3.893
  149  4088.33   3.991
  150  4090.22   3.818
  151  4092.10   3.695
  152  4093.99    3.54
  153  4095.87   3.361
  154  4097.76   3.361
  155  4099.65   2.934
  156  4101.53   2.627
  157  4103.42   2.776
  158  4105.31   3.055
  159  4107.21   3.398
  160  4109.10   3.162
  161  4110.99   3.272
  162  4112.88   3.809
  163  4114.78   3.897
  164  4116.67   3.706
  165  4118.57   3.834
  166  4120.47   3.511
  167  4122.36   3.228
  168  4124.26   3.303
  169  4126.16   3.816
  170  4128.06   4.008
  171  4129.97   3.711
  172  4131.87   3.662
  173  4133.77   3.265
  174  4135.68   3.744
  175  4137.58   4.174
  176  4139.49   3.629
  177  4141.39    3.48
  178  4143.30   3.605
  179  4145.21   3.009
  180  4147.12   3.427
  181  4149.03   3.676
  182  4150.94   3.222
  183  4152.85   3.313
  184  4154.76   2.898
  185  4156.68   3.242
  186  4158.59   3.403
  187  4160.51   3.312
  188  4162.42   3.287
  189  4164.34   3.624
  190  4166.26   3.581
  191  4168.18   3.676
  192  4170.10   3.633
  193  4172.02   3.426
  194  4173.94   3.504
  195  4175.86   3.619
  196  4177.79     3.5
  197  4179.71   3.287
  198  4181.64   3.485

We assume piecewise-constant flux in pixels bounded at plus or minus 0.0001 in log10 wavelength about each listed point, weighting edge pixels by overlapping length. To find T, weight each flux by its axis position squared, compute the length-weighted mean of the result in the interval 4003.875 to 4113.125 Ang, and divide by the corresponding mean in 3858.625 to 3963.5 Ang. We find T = 1.59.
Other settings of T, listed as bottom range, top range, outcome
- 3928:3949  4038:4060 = 1.96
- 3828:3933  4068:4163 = 1.71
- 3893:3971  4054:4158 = 1.63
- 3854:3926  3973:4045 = 1.47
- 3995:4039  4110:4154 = 1.06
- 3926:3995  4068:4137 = 1.61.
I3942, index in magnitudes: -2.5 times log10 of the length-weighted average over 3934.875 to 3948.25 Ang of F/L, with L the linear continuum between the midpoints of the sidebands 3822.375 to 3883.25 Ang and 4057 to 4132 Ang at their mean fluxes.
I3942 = 0.19 mag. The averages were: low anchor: 2.17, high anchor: 3.49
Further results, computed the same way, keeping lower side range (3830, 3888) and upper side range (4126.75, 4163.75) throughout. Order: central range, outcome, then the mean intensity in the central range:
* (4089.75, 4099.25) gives -0.08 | 3.51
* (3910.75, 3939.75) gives 0.16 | 2.13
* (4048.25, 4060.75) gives -0.18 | 3.61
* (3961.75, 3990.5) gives 0.17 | 2.33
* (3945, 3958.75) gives -0.07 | 2.78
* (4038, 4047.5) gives -0.16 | 3.5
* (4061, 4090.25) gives -0.13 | 3.56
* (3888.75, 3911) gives -0.08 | 2.54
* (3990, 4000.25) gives -0.18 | 3.32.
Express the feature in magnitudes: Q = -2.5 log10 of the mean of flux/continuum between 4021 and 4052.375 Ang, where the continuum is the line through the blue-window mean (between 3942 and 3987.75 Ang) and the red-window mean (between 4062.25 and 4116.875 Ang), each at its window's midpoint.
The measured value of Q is -0.17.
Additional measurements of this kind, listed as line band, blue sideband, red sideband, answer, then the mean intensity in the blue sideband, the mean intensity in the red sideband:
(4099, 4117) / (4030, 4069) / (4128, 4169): 0.08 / 3.5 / 3.49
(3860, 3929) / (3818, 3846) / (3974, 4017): -0.02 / 1.9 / 3.29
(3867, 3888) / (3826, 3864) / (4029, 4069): -0.04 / 2.01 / 3.51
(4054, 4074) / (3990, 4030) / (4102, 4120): -0.01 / 3.56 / 3.41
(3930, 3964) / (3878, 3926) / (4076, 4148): 0.21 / 2.5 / 3.51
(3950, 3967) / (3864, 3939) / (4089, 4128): 0.08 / 2.33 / 3.42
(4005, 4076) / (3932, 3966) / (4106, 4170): -0.24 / 2.28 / 3.51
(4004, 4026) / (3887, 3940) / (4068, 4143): -0.23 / 2.29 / 3.53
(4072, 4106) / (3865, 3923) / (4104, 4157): -0.03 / 2.51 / 3.5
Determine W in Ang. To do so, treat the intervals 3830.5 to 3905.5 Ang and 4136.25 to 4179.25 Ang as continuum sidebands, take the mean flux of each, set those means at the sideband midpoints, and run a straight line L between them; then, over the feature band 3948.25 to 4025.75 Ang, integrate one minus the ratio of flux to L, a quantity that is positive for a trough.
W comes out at -5.00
